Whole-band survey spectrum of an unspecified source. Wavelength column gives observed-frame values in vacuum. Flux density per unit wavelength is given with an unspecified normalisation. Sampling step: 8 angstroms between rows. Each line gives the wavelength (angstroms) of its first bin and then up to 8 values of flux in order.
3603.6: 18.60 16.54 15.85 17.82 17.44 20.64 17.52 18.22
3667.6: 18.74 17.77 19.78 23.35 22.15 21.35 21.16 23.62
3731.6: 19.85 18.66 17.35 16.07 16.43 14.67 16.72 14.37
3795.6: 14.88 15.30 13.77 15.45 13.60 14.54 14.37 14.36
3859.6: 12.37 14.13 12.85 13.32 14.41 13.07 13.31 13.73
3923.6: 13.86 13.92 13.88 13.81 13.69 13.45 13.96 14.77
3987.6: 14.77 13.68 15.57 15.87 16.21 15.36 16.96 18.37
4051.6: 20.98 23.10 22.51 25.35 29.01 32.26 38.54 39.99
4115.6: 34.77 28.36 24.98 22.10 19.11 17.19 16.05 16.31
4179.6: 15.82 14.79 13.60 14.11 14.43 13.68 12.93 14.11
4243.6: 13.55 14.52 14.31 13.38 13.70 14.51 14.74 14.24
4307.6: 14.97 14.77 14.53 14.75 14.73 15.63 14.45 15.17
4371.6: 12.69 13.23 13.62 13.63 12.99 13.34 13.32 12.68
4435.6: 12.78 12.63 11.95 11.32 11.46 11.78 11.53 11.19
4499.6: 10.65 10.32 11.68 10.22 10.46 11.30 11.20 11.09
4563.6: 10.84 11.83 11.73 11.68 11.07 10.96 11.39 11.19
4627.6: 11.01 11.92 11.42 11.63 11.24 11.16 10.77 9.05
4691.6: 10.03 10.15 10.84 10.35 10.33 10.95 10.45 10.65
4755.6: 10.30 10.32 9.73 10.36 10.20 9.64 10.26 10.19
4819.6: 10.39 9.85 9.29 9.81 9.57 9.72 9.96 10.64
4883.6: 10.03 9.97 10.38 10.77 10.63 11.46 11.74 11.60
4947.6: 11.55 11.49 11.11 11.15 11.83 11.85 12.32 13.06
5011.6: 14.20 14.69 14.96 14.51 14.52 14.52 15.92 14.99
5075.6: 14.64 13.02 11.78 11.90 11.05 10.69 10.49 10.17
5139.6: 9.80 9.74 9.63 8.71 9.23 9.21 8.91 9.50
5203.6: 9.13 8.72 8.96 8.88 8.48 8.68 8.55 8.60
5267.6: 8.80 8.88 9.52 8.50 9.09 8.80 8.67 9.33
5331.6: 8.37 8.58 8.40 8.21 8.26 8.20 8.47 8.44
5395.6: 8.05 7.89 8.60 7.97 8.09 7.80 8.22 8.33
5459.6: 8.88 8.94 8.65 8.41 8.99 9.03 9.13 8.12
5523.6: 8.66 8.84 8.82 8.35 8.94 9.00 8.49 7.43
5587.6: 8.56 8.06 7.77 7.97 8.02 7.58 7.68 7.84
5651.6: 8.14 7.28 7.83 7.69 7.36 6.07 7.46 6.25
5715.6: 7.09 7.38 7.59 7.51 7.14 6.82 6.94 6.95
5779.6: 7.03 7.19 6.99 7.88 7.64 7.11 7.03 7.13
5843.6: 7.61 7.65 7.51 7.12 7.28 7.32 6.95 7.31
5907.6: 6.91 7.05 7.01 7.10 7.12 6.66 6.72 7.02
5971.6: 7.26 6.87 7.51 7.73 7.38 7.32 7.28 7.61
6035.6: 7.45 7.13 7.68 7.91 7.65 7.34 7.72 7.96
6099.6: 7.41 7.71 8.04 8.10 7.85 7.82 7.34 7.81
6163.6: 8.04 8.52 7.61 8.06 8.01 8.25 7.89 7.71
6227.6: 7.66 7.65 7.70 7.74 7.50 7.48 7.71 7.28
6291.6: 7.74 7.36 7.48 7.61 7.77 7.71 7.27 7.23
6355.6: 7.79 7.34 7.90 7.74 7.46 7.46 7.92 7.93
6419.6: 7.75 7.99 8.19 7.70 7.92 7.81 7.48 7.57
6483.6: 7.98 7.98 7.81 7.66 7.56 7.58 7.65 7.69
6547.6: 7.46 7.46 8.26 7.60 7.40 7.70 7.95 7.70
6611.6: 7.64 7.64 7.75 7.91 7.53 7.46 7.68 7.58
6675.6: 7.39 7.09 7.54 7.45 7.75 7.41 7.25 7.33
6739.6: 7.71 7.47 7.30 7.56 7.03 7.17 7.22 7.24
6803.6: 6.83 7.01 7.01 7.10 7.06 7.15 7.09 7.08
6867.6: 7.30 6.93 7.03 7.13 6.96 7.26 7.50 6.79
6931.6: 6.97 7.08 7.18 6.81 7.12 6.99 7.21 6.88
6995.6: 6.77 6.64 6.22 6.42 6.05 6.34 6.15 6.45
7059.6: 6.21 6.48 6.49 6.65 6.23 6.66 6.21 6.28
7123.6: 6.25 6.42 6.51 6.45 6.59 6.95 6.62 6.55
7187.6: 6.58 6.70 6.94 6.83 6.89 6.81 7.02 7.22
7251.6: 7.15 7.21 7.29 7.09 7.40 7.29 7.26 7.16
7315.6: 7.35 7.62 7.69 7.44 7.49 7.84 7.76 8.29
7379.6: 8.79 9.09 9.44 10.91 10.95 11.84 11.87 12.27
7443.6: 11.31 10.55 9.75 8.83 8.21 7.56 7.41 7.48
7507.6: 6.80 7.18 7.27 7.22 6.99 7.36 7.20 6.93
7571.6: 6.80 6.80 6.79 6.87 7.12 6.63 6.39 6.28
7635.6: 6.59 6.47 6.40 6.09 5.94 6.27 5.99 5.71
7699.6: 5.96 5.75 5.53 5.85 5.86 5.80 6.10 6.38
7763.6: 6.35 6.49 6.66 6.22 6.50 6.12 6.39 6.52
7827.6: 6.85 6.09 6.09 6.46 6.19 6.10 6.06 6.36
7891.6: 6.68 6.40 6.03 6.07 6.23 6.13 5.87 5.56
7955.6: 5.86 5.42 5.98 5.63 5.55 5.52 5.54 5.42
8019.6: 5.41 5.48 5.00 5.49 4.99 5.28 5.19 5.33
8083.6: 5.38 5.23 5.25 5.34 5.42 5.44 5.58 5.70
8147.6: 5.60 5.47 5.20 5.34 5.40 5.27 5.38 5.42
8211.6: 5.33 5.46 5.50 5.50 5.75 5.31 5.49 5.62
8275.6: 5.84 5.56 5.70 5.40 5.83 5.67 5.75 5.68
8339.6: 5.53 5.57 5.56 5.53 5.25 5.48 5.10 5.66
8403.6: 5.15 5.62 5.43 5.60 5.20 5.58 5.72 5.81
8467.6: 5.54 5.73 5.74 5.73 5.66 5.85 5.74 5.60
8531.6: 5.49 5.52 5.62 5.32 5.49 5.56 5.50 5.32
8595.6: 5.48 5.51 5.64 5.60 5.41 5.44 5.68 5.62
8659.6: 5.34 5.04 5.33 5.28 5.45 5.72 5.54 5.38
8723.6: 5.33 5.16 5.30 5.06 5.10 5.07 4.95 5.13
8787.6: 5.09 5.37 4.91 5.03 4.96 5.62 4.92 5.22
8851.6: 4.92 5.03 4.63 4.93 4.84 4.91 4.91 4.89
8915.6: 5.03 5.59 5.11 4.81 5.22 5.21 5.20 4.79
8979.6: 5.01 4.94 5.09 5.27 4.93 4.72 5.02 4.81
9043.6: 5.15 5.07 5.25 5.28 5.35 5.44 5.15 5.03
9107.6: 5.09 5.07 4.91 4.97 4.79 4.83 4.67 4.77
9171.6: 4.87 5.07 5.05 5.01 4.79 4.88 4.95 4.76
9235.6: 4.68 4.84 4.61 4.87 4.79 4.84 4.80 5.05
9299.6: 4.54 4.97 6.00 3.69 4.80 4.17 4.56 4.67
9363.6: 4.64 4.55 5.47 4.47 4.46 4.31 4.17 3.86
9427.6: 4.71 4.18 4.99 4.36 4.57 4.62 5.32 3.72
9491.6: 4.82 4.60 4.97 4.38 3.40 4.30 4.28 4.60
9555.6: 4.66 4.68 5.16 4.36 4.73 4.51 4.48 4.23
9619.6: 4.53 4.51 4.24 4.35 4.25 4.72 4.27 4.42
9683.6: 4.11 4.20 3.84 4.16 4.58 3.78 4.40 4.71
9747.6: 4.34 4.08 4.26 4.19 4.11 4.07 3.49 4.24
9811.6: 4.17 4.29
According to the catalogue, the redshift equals 1.65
